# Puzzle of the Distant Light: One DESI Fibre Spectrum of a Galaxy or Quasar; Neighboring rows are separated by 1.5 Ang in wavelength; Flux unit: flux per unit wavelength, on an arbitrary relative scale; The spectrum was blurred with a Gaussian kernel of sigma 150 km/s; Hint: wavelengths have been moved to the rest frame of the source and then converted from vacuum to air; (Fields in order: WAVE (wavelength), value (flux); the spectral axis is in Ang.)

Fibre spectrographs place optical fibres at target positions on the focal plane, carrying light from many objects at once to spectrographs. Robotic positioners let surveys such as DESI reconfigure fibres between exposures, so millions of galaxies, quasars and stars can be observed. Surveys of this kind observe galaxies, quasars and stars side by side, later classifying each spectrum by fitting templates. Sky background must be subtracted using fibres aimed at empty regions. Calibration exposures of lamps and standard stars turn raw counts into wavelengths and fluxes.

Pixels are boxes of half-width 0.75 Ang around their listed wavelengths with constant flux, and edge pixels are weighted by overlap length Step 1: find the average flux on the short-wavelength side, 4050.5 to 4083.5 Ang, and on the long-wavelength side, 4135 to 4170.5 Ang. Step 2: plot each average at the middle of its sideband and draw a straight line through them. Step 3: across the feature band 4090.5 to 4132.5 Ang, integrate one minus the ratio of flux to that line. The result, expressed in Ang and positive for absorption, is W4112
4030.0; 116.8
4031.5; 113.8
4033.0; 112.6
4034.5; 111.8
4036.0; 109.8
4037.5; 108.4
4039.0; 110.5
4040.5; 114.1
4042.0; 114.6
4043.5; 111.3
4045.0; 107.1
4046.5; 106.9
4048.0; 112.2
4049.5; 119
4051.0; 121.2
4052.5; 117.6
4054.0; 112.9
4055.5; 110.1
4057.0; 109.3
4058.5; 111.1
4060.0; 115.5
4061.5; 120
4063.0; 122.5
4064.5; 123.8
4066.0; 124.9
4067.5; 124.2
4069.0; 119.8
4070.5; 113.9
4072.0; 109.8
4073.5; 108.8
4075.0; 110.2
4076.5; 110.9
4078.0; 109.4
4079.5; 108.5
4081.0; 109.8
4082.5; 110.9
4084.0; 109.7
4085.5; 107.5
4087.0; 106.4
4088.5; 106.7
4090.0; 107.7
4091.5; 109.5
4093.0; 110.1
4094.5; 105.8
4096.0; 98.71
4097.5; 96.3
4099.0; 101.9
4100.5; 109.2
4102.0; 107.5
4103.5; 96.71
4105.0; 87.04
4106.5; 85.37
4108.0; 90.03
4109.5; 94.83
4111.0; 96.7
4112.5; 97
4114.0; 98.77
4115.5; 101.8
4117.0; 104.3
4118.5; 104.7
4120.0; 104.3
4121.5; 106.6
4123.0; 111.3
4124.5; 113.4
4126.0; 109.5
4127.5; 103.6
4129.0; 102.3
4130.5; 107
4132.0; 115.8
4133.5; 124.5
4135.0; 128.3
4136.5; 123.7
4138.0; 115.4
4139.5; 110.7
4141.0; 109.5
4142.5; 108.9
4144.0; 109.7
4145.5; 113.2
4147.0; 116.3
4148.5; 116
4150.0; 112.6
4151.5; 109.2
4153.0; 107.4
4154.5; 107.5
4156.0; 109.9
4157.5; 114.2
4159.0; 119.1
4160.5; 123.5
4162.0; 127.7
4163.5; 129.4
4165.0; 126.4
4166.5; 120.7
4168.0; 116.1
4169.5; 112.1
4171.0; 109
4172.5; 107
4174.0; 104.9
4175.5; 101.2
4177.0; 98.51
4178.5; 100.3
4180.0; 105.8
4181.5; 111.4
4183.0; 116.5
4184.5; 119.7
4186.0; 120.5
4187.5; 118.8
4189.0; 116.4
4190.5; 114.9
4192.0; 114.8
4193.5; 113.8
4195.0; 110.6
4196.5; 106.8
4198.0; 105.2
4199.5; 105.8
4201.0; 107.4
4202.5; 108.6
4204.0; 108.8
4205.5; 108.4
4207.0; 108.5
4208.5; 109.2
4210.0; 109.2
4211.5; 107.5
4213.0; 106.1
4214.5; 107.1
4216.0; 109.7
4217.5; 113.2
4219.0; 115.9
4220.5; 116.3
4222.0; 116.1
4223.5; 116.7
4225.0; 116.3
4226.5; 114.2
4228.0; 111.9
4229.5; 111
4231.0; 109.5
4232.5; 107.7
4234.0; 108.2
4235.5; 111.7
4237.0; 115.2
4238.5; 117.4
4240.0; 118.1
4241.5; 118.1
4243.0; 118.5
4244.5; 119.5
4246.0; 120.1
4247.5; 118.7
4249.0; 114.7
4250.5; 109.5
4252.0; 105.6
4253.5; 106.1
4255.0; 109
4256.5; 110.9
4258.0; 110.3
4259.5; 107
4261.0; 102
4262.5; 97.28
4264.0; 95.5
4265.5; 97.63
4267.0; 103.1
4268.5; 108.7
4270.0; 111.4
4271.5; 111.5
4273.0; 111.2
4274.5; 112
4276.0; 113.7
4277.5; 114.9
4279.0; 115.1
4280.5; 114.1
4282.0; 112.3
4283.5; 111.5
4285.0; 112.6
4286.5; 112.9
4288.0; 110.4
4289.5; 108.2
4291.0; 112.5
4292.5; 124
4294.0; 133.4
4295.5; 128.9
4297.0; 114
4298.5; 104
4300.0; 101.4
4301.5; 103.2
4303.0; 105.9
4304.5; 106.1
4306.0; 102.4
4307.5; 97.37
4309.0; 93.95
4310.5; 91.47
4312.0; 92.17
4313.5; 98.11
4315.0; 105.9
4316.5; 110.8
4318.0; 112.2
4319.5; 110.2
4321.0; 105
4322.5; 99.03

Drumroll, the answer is 4.68 Ang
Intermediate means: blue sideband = 115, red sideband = 116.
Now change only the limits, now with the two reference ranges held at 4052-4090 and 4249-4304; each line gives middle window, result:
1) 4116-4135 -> 0.5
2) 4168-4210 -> 0.6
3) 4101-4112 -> 1.8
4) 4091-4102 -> 0.8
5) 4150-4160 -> 0.0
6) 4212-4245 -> -0.8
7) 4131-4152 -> -0.6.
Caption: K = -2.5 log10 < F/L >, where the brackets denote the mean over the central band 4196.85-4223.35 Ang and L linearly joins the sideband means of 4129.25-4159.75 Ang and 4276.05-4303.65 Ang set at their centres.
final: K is 0.04 mag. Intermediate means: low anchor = 114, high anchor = 113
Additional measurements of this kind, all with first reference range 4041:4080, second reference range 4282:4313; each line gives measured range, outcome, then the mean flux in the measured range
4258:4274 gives 0.04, 105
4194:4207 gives 0.03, 108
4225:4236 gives -0.01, 111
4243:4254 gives -0.04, 114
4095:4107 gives 0.16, 98.3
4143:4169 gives -0.04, 116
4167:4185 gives 0.03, 109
